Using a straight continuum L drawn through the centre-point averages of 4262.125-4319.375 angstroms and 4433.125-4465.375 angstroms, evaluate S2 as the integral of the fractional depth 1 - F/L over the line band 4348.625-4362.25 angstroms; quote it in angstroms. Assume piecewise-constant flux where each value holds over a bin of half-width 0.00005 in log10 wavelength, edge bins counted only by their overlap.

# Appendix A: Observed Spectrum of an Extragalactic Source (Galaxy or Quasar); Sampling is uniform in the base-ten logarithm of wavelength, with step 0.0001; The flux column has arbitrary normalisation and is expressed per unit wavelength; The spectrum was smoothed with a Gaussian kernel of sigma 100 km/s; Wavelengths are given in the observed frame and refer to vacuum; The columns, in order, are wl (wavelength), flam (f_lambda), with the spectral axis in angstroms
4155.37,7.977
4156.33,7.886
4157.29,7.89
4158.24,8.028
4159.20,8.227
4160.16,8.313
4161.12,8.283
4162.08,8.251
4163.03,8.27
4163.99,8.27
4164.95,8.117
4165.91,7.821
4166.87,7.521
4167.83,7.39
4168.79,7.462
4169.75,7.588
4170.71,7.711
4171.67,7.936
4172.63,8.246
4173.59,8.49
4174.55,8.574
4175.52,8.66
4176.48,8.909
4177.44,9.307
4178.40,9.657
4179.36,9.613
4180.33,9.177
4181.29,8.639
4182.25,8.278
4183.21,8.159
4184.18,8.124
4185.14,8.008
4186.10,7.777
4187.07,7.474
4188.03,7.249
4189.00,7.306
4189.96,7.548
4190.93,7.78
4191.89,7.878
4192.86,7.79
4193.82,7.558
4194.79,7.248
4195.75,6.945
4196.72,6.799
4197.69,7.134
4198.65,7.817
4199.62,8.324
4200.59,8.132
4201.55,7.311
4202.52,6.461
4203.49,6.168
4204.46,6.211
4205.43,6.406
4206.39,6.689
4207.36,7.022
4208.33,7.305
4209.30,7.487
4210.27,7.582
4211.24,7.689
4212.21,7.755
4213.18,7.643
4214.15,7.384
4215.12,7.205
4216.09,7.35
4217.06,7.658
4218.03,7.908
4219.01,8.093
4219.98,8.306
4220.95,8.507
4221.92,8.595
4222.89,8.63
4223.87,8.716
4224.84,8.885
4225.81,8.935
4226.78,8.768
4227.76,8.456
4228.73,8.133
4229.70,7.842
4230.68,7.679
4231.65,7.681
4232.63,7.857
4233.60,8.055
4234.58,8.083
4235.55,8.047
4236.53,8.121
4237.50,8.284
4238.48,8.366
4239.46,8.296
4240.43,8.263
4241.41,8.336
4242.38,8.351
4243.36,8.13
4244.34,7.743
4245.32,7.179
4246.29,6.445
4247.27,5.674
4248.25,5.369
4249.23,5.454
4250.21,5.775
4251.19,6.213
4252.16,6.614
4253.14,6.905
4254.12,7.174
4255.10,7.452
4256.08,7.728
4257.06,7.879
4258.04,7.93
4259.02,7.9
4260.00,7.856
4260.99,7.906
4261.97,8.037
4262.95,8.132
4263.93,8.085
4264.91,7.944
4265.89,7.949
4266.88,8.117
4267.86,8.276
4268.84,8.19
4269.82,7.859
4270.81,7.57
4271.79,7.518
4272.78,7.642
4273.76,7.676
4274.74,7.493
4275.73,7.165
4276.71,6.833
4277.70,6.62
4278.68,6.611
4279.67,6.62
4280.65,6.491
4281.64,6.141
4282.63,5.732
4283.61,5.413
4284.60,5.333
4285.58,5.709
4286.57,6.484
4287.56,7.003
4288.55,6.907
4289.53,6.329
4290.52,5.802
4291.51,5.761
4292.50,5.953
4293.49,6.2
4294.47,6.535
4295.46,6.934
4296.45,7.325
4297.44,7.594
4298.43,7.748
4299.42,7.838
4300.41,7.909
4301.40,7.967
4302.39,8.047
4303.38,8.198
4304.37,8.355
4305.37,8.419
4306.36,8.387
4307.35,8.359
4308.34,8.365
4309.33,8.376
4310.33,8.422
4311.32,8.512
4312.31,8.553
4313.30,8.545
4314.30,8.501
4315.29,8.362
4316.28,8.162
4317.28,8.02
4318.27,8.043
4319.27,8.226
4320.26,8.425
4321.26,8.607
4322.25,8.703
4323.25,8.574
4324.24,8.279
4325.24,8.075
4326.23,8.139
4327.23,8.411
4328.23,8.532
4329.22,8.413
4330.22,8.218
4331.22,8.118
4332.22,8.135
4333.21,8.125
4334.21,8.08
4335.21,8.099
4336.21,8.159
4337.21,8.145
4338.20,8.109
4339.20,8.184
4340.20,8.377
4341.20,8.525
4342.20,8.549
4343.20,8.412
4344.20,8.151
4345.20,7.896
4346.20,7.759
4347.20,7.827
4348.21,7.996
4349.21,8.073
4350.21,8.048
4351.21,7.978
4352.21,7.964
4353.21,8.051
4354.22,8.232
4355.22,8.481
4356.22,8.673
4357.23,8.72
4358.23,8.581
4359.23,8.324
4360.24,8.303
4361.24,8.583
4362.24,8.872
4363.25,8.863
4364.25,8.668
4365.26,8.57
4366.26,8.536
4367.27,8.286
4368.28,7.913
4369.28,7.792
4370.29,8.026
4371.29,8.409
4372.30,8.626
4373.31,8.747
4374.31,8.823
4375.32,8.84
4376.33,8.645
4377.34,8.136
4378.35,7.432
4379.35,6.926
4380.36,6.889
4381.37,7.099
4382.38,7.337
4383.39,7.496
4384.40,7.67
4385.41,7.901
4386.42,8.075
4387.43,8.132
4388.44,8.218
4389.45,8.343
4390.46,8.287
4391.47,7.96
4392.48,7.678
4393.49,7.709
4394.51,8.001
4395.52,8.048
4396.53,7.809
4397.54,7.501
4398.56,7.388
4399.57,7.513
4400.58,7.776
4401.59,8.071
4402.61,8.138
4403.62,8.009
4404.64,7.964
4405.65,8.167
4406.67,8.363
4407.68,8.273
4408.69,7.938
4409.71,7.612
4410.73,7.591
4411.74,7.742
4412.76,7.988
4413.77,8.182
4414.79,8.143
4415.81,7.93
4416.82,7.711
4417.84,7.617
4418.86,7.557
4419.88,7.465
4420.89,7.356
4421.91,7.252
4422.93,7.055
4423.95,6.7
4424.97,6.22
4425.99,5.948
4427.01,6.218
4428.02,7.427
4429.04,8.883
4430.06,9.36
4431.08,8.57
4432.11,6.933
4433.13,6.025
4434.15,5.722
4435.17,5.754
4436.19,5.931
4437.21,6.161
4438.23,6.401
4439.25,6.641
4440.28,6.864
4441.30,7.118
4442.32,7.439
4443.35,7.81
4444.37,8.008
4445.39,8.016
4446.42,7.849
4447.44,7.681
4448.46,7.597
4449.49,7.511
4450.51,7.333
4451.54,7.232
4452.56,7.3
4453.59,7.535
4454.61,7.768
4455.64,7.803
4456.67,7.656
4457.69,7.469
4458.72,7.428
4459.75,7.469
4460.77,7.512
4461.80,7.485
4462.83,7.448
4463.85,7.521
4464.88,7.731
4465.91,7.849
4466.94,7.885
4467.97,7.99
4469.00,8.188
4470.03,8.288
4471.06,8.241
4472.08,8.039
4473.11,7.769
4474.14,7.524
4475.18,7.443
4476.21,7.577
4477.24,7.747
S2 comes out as -1.8 angstroms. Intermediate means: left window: 7.43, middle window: 8.33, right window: 7.25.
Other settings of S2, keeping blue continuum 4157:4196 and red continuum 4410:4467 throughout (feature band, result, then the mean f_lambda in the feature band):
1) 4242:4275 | 1.9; 7.41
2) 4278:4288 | 2.1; 6.16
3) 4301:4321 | -1.5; 8.32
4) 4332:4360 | -2.1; 8.2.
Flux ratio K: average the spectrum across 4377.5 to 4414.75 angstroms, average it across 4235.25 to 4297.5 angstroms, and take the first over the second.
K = 1.10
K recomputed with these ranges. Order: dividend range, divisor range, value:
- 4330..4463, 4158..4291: 1.02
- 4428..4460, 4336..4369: 0.88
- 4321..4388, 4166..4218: 1.06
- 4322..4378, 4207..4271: 1.07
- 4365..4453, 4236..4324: 1.02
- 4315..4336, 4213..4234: 1.02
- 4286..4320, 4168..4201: 0.95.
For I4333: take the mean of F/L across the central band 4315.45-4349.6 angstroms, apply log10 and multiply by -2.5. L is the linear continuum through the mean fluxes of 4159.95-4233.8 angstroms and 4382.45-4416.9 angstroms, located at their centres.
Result -0.042 mag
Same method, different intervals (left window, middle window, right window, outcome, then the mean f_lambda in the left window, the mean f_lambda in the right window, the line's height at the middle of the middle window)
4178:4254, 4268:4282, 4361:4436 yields 0.07 mag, 7.67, 7.79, 7.71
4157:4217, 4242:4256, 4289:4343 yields 0.17 mag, 7.79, 7.98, 7.88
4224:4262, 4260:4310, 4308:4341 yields 0.10 mag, 7.64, 8.3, 7.98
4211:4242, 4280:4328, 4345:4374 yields 0.09 mag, 8.12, 8.31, 8.23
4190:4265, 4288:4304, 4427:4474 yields 0.07 mag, 7.6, 7.47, 7.56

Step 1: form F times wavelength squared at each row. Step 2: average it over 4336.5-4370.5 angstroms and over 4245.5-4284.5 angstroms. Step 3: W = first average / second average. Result 1.21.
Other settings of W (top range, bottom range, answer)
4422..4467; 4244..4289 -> 1.12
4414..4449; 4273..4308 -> 1.10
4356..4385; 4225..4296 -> 1.18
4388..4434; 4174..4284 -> 1.09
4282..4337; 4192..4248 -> 1.04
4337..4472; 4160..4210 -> 1.10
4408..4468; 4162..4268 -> 1.06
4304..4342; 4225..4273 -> 1.12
